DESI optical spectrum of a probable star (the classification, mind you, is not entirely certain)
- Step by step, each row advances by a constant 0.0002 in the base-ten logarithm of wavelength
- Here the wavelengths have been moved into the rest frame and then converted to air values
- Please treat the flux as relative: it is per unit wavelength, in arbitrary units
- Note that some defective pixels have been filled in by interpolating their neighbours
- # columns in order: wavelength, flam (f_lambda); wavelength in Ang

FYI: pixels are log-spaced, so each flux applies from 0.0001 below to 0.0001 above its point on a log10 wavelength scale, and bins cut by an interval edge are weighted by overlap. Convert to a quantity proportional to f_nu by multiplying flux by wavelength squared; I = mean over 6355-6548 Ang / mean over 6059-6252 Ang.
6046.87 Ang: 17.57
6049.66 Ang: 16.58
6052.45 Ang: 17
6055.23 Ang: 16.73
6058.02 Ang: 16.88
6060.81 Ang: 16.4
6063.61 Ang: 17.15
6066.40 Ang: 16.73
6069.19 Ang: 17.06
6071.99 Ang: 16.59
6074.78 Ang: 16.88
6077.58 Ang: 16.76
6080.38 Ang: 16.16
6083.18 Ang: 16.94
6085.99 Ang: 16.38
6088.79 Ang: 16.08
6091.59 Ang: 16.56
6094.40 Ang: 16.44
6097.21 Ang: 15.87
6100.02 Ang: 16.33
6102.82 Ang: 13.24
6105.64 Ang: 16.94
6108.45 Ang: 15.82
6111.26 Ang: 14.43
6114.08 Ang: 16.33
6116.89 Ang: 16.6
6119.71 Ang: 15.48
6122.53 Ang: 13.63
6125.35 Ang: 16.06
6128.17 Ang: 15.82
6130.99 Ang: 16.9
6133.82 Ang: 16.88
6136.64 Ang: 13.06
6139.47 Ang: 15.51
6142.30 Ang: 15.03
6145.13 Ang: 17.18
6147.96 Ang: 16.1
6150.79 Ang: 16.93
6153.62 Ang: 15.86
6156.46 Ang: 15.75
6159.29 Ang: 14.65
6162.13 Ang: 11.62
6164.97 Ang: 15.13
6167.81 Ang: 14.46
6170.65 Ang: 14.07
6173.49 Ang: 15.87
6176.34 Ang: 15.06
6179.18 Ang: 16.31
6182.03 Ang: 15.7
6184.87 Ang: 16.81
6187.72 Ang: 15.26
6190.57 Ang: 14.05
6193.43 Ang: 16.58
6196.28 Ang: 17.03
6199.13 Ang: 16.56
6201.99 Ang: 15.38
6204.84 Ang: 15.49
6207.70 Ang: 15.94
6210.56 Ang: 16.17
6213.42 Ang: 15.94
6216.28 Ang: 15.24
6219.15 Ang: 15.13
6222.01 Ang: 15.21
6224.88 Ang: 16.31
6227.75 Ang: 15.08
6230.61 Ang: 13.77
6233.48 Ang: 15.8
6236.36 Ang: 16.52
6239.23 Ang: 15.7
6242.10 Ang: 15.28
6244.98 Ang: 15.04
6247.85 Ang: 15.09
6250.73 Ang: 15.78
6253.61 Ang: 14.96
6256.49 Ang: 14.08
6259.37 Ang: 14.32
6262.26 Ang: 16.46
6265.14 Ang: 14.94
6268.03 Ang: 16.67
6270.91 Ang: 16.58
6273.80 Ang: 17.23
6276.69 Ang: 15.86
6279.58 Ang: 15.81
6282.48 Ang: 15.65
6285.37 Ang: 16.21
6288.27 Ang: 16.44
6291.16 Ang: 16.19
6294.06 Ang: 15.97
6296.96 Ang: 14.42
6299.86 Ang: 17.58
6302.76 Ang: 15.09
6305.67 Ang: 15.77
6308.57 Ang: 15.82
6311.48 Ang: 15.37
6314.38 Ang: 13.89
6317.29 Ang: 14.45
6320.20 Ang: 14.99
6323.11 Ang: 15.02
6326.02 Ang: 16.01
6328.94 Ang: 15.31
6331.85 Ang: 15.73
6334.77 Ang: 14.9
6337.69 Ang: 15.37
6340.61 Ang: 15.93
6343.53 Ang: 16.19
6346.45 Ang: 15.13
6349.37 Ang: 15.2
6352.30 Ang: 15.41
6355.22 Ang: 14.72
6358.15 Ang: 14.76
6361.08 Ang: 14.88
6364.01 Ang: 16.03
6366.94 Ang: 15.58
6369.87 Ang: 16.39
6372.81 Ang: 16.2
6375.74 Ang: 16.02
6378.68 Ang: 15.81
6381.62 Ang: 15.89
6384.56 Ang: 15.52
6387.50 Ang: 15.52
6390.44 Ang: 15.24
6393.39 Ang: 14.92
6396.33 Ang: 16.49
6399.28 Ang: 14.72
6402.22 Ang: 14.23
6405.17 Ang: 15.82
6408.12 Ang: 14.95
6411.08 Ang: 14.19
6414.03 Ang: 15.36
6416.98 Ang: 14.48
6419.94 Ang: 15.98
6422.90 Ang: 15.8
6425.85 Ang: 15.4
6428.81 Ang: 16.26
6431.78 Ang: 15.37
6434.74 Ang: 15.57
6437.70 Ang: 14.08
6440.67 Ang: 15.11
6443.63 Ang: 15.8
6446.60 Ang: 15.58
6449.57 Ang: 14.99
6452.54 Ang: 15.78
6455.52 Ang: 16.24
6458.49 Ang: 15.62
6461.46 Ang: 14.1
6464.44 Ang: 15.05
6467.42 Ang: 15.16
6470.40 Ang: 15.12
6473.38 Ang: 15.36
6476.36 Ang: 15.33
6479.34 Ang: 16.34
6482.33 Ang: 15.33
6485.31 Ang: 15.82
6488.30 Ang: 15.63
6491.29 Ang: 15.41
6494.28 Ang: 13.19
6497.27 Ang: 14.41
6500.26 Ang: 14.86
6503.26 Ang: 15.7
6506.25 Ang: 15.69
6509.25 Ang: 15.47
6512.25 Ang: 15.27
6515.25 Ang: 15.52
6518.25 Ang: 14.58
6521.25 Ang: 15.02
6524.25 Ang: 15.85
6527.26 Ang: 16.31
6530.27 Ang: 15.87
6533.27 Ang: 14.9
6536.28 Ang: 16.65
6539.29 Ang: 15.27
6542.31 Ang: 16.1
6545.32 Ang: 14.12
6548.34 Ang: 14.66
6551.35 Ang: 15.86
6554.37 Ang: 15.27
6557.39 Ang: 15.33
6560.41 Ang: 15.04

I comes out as 1.07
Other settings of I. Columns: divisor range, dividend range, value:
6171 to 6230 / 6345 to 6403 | 1.04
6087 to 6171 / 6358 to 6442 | 1.08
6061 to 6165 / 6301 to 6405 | 1.05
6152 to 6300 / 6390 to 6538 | 1.06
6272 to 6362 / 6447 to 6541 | 1.04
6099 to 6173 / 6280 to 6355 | 1.07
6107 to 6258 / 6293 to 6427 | 1.05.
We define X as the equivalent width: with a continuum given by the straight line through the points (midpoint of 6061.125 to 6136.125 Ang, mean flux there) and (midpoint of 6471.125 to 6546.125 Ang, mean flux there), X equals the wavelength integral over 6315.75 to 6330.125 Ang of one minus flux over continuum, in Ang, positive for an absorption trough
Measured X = 0.5 Ang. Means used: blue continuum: 16.1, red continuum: 15.4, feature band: 15.1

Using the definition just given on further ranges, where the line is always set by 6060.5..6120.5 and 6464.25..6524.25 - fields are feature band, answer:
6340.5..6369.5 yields 0.3 Ang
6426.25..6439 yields 0.0 Ang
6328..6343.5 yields 0.1 Ang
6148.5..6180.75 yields 1.9 Ang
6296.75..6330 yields 0.7 Ang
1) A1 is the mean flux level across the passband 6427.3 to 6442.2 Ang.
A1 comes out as 15.3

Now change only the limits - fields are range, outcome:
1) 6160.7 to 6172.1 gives 13.8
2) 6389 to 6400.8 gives 15.3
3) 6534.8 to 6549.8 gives 15.4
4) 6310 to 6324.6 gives 14.8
